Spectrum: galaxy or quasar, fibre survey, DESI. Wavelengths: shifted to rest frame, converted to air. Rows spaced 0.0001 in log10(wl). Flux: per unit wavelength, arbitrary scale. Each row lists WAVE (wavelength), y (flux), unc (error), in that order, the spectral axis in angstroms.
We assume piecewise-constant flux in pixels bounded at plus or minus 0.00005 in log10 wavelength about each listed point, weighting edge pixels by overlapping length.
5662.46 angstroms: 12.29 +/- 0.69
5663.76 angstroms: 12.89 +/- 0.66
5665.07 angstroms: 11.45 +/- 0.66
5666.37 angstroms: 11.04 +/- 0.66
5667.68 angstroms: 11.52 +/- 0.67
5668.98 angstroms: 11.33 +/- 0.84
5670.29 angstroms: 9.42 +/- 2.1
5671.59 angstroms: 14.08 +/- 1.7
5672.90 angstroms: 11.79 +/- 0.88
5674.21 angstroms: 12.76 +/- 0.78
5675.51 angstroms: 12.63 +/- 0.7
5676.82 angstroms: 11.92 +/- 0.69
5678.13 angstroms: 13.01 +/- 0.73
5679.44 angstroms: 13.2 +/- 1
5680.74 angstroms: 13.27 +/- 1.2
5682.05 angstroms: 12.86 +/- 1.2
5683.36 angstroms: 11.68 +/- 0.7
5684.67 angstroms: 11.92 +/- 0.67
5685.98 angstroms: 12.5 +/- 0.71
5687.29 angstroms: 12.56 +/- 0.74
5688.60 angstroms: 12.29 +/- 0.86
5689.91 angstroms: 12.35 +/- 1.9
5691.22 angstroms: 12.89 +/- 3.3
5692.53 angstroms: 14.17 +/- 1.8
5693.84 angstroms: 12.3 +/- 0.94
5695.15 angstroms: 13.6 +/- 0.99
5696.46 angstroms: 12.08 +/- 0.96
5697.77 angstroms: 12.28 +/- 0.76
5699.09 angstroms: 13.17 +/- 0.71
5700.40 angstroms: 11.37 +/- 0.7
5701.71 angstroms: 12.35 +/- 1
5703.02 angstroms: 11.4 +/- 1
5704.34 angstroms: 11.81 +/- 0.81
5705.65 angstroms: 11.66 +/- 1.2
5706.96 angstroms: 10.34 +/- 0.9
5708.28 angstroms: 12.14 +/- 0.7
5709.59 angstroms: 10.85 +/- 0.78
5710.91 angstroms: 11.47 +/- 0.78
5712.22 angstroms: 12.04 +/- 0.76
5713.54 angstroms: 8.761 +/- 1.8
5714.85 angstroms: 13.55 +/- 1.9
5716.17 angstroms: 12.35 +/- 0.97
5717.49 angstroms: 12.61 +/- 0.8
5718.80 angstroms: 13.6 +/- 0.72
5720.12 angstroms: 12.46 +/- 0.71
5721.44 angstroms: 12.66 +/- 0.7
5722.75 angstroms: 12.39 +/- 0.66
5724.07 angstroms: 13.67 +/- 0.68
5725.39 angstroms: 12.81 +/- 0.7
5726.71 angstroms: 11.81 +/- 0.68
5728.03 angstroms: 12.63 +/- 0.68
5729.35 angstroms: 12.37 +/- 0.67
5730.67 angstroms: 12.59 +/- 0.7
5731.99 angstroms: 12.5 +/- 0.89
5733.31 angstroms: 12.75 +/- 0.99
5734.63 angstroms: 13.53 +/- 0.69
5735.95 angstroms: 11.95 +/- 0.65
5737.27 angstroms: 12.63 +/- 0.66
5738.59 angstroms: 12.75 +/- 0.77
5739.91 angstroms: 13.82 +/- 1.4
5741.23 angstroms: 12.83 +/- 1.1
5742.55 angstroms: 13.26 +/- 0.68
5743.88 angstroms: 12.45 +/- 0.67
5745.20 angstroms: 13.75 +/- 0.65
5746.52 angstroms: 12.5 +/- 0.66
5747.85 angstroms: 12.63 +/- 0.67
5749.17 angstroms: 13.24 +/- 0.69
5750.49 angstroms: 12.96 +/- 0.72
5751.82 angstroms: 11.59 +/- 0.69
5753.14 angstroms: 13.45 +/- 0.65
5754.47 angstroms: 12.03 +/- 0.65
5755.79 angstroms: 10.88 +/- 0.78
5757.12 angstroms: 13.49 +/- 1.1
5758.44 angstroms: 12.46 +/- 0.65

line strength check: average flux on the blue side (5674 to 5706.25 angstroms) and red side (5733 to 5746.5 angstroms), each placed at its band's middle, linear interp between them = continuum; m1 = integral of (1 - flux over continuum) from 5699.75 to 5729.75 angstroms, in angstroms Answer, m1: 1.6 angstroms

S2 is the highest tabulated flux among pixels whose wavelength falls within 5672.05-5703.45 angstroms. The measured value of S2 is 14.17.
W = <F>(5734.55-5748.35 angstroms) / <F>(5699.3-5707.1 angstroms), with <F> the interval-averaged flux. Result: 1.1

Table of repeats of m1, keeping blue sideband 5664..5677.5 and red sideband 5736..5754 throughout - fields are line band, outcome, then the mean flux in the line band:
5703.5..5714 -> 1.00 angstroms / 11.2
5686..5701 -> -0.61 angstroms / 12.6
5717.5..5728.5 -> -0.16 angstroms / 12.7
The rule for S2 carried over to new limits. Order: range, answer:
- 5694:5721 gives 13.6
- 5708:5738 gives 13.67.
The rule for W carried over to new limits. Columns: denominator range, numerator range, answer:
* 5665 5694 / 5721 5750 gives 1.04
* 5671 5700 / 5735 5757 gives 1.00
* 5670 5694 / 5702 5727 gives 0.96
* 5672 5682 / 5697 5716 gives 0.92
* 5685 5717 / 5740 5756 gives 1.05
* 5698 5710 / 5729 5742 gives 1.09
